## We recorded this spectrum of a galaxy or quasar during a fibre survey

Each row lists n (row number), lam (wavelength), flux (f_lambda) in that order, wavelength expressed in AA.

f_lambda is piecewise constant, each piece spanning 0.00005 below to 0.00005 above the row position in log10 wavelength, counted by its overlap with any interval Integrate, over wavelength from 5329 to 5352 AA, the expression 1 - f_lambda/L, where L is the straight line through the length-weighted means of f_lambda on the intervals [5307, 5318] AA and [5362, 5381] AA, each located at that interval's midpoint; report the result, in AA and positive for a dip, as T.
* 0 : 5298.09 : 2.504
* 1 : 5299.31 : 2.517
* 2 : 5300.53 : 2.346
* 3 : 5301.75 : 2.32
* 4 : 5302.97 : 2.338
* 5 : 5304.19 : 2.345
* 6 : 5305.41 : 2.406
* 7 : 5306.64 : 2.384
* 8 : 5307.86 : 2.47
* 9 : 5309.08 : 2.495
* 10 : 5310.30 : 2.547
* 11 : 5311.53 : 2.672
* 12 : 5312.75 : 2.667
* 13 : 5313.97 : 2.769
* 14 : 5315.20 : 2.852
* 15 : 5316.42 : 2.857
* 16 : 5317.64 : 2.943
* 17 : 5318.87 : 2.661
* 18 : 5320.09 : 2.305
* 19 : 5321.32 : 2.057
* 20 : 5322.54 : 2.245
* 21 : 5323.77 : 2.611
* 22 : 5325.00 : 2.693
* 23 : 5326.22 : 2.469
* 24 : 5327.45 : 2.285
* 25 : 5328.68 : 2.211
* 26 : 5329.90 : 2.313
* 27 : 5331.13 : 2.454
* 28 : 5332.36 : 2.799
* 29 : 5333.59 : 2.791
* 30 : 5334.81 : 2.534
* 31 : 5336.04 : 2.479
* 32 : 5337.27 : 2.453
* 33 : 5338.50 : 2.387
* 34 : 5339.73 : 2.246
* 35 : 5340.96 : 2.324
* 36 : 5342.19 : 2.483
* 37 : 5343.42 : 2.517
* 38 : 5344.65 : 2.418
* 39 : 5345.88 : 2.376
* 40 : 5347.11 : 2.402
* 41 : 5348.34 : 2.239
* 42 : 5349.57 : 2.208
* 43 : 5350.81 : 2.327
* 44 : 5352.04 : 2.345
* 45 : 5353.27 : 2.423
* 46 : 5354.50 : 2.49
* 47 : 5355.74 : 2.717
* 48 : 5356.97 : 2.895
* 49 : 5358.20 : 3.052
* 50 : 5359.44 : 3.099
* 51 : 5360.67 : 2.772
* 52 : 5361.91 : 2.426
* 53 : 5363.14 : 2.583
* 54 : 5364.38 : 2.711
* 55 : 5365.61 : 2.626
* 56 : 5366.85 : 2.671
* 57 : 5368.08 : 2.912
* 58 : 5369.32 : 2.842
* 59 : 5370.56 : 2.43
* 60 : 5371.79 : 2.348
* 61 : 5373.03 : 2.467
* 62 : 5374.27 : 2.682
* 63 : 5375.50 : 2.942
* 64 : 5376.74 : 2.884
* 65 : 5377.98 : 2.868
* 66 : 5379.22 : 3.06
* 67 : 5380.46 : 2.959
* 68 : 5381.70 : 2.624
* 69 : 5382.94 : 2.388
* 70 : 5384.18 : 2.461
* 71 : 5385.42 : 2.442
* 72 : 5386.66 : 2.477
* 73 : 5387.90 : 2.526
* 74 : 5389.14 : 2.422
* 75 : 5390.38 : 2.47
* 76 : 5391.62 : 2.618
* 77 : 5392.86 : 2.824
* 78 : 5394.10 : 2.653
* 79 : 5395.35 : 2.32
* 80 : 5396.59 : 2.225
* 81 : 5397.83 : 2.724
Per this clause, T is 2.4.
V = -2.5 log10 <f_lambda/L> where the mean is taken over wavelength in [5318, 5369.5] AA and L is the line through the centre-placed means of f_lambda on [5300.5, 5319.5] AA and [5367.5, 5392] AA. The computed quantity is 0.037 mag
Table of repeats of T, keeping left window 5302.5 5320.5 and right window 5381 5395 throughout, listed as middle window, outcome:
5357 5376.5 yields -1.3 AA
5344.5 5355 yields 0.8 AA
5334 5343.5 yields 0.5 AA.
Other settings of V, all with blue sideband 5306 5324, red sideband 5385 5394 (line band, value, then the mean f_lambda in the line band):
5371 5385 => -0.057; 2.69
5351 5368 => -0.050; 2.68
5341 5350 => 0.080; 2.38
